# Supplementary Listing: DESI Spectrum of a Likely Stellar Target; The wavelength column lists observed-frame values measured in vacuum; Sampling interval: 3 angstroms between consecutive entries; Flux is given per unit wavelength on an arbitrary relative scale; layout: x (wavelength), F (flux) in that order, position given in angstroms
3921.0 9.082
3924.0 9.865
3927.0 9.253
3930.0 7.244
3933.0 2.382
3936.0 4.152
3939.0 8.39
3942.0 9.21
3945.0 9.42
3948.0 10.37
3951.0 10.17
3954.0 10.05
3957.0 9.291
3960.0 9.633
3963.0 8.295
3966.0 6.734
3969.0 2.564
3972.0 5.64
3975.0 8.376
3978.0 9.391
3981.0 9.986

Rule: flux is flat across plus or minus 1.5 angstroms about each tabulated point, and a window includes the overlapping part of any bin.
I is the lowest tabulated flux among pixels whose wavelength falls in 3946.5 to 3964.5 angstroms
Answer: 8.295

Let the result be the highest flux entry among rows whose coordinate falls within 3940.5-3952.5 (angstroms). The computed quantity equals 10.37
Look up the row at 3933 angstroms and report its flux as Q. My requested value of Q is 2.382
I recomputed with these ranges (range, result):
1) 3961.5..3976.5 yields 2.564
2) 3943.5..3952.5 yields 9.42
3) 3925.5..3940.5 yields 2.382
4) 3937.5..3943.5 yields 8.39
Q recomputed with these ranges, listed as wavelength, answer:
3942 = 9.21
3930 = 7.244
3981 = 9.986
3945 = 9.42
